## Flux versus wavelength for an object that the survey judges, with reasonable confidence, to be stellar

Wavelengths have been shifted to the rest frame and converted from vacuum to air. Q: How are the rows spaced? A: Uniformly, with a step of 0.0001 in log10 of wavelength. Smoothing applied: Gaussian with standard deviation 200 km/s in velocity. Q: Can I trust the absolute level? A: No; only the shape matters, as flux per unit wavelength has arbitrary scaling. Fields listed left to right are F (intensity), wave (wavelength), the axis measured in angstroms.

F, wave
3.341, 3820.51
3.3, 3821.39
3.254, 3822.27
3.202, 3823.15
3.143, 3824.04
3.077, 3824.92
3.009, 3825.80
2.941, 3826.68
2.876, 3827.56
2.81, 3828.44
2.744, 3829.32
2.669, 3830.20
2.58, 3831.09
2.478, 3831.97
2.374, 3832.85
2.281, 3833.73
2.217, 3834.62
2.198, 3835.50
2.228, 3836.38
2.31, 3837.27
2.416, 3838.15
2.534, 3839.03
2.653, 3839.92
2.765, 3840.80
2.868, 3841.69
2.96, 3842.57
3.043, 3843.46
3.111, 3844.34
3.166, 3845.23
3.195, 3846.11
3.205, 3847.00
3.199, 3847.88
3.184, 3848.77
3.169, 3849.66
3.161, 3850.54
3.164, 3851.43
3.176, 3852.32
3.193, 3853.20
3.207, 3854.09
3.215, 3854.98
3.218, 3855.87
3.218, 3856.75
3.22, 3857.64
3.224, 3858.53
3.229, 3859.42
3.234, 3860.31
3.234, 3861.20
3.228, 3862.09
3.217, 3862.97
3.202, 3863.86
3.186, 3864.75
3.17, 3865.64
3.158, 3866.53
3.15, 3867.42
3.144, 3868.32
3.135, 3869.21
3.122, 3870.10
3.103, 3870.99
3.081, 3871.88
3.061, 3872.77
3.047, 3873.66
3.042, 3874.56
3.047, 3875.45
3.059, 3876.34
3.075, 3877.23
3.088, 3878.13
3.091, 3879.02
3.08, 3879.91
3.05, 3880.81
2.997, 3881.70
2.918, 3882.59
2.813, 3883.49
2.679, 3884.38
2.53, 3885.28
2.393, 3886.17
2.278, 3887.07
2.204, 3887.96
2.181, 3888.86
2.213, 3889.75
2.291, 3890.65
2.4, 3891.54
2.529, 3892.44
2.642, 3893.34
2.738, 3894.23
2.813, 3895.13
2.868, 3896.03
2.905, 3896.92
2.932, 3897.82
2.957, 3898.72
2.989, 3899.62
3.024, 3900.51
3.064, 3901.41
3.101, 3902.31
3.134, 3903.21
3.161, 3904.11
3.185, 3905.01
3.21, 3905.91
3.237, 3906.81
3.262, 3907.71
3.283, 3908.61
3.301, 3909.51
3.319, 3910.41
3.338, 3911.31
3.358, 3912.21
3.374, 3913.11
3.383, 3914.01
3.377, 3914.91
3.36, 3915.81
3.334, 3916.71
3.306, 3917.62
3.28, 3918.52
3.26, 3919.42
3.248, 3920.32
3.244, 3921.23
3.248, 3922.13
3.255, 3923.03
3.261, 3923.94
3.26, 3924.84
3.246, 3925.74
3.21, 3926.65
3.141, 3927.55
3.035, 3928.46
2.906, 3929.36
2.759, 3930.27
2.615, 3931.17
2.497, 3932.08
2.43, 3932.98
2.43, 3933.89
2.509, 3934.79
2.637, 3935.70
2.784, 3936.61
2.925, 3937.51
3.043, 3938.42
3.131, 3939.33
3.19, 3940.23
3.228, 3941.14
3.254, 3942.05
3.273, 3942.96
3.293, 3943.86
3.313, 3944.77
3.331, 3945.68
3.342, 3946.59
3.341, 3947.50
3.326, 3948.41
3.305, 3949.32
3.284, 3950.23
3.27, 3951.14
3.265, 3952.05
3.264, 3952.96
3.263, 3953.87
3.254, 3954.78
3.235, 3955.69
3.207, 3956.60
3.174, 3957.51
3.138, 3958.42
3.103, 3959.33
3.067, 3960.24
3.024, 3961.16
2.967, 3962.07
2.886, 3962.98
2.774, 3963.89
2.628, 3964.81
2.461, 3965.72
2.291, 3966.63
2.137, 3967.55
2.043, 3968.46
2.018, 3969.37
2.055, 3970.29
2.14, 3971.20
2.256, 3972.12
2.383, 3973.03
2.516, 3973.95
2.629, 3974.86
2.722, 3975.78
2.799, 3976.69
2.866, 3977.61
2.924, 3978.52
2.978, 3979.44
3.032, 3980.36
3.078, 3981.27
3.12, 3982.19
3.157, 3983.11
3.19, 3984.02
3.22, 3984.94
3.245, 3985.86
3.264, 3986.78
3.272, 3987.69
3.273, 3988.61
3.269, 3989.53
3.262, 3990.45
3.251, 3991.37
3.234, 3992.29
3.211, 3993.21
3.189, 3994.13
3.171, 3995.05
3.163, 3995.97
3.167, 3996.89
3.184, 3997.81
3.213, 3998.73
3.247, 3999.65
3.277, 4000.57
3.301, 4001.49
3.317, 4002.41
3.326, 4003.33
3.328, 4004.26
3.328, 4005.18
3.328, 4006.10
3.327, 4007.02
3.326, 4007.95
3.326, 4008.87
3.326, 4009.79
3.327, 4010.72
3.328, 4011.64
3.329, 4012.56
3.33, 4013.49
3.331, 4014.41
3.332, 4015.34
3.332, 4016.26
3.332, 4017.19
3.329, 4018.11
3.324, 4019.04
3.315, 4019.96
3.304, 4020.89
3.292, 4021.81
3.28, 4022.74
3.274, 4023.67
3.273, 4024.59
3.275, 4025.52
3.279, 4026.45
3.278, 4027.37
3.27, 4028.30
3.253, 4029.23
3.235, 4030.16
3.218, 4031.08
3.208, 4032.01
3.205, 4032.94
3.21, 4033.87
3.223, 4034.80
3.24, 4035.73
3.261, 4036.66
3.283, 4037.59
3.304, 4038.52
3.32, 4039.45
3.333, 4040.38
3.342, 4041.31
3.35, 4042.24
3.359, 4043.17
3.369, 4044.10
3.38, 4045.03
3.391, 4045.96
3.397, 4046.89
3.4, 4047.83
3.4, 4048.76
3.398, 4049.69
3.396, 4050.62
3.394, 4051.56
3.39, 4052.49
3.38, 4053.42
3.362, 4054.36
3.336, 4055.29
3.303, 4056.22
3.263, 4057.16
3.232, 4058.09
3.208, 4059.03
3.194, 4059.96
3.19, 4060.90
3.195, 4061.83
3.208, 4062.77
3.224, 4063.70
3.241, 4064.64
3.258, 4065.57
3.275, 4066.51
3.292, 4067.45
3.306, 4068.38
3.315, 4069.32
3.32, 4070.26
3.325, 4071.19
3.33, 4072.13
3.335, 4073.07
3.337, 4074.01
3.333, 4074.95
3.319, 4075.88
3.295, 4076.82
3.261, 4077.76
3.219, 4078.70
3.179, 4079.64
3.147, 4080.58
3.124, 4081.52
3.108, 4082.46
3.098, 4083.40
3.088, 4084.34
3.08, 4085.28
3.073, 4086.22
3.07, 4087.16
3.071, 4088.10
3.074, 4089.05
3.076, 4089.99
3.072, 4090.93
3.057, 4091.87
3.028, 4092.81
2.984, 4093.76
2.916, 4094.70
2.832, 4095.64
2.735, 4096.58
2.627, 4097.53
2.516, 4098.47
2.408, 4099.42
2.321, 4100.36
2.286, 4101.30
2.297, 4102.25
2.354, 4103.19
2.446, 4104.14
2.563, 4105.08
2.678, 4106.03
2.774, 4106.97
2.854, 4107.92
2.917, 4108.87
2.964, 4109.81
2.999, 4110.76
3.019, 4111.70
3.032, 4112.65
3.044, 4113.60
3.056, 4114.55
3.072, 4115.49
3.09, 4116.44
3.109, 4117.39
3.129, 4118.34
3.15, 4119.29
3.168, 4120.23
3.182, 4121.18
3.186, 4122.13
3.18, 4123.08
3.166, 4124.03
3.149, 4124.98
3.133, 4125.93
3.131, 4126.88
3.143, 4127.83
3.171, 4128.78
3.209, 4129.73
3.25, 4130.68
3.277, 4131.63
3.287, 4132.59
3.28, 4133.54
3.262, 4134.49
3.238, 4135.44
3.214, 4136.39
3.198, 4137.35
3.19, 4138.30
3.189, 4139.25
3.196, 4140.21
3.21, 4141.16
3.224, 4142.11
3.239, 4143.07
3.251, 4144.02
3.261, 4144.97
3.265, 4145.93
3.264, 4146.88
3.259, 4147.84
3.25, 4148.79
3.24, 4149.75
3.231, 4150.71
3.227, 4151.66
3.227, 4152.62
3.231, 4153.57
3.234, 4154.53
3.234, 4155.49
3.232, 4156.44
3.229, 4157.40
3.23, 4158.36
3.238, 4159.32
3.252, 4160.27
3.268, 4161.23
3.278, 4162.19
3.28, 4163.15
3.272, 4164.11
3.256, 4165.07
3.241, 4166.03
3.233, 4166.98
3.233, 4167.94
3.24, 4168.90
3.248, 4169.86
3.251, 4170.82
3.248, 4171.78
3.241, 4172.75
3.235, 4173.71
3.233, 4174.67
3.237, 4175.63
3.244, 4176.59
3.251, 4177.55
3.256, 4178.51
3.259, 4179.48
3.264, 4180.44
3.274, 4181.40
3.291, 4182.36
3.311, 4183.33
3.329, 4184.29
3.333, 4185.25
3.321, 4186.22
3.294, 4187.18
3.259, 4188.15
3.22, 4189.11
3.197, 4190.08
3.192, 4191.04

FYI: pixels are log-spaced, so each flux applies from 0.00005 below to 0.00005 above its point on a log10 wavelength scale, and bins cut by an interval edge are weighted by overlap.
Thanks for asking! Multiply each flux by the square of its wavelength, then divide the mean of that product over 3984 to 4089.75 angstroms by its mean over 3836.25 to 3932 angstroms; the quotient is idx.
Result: 1.17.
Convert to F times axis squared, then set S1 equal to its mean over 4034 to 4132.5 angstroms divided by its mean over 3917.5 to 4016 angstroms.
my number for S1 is 1.08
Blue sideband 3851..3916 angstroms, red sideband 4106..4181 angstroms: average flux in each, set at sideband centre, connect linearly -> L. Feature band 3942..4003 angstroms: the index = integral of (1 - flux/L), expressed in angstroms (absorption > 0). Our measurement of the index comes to 1.3 angstroms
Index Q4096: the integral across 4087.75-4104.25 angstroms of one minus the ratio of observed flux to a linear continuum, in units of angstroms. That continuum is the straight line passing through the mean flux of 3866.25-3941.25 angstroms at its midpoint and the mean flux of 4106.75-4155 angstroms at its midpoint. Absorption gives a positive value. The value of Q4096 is 2.1 angstroms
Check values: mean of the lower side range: 2.98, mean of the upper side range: 3.16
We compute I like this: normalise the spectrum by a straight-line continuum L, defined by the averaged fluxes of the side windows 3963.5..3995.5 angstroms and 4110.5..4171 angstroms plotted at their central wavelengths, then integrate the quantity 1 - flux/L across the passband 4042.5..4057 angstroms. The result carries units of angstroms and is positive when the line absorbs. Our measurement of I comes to -1.85 angstroms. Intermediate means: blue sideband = 2.83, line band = 3.37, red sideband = 3.2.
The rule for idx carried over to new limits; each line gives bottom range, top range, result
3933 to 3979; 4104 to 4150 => 1.18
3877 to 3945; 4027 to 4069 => 1.18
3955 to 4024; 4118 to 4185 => 1.14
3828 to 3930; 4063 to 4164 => 1.17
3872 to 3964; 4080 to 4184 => 1.14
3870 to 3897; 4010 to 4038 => 1.27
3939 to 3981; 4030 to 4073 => 1.18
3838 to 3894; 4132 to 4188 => 1.27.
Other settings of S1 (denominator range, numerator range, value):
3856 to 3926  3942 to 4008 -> 1.04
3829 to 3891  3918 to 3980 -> 1.06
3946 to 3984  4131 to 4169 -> 1.24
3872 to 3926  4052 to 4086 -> 1.18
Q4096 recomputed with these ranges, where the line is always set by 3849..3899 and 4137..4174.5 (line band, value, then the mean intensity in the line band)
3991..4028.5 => -2.32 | 3.29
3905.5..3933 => -1.65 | 3.18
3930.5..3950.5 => 0.06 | 3.02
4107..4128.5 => 0.82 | 3.08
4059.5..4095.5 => -0.23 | 3.18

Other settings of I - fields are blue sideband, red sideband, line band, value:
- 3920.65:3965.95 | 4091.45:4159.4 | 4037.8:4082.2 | -3.6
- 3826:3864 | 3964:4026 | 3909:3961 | -2.5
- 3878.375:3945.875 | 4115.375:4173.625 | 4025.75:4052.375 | -1.7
